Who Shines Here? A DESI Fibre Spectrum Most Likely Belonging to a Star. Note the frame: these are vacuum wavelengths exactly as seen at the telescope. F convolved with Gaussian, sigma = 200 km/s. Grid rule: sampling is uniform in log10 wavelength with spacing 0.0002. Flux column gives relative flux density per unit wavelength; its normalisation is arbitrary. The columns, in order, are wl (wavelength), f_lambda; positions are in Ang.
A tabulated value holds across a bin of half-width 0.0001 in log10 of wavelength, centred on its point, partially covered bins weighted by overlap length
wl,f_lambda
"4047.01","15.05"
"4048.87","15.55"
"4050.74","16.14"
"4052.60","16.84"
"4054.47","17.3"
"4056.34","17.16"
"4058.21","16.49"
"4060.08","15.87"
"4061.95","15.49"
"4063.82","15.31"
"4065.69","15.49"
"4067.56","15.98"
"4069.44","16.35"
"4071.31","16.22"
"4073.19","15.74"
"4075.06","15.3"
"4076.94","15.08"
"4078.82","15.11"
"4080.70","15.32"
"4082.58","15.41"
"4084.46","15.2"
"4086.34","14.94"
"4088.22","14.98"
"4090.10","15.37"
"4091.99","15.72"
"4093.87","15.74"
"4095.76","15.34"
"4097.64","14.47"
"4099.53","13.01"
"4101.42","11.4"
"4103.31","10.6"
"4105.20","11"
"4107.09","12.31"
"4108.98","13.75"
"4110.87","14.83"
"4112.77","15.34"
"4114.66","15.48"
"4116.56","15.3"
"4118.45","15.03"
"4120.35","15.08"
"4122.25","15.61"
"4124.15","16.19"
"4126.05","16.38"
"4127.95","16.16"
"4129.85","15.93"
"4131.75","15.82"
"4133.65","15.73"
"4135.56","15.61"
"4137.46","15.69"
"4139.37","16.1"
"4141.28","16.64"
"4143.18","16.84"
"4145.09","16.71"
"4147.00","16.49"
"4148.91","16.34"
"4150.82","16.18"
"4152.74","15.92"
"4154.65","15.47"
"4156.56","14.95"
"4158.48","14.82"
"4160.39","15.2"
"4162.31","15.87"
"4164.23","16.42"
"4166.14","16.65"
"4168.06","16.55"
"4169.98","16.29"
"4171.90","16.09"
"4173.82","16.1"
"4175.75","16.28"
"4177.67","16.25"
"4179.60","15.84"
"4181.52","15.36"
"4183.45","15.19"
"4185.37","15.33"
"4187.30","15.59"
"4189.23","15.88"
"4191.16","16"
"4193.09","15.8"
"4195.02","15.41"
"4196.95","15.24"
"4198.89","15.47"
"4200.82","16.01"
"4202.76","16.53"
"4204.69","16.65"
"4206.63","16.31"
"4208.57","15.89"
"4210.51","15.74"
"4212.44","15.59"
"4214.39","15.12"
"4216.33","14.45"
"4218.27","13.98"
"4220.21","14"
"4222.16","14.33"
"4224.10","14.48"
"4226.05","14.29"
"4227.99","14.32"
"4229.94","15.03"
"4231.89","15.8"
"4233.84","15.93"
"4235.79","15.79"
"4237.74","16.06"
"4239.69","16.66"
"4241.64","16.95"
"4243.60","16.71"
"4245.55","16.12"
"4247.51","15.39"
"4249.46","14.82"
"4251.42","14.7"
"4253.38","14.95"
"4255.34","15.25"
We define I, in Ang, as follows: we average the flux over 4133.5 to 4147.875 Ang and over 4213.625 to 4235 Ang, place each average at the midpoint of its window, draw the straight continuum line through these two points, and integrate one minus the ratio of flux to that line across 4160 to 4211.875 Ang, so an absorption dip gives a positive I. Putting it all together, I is -1.74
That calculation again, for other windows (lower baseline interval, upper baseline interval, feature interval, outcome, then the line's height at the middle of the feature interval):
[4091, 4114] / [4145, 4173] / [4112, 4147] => -2.7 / 14.8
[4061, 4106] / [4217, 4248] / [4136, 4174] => -2.5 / 15.1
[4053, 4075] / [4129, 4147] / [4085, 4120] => 4.2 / 16.1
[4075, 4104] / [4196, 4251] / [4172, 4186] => -0.6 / 15.2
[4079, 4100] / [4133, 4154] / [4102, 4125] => 2.1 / 15.6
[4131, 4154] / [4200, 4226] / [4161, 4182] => -0.5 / 15.8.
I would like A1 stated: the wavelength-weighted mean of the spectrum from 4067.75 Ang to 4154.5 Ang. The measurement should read 15.2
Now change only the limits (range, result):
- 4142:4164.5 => 15.9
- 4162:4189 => 16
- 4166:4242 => 15.6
